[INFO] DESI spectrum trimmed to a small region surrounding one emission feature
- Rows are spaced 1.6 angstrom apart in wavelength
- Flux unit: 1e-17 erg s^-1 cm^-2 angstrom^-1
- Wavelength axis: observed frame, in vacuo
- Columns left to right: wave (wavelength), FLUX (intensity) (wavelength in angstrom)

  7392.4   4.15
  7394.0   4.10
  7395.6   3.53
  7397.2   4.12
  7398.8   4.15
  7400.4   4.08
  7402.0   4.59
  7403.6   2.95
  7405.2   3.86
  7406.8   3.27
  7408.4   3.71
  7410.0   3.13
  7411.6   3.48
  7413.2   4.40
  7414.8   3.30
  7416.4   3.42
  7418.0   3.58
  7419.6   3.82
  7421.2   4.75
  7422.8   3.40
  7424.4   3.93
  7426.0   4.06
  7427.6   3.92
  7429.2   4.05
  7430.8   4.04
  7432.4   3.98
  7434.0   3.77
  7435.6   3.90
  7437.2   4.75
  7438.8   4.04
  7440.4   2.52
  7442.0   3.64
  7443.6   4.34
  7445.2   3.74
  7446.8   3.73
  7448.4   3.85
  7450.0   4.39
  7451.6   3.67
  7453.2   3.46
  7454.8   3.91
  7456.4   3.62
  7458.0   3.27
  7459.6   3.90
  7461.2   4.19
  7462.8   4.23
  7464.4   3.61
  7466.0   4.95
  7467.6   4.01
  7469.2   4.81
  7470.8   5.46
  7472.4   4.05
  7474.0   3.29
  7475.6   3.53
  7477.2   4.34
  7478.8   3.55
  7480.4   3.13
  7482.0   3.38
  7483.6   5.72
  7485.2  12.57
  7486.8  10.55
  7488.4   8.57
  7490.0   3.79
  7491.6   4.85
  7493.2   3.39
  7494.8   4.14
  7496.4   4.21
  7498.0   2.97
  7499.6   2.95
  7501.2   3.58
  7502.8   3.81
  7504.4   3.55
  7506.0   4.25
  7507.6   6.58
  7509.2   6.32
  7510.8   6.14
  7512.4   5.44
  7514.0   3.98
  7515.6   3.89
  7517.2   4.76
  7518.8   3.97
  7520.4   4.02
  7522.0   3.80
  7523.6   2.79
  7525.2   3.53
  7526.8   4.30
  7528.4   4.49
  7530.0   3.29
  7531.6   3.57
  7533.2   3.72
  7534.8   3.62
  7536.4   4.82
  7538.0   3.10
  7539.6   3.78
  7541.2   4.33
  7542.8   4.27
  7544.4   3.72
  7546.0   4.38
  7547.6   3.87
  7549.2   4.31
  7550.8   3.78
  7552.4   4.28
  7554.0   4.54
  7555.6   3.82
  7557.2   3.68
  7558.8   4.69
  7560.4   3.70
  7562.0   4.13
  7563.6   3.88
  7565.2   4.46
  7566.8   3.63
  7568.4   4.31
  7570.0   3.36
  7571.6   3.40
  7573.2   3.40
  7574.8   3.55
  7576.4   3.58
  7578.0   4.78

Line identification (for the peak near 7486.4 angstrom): Halpha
